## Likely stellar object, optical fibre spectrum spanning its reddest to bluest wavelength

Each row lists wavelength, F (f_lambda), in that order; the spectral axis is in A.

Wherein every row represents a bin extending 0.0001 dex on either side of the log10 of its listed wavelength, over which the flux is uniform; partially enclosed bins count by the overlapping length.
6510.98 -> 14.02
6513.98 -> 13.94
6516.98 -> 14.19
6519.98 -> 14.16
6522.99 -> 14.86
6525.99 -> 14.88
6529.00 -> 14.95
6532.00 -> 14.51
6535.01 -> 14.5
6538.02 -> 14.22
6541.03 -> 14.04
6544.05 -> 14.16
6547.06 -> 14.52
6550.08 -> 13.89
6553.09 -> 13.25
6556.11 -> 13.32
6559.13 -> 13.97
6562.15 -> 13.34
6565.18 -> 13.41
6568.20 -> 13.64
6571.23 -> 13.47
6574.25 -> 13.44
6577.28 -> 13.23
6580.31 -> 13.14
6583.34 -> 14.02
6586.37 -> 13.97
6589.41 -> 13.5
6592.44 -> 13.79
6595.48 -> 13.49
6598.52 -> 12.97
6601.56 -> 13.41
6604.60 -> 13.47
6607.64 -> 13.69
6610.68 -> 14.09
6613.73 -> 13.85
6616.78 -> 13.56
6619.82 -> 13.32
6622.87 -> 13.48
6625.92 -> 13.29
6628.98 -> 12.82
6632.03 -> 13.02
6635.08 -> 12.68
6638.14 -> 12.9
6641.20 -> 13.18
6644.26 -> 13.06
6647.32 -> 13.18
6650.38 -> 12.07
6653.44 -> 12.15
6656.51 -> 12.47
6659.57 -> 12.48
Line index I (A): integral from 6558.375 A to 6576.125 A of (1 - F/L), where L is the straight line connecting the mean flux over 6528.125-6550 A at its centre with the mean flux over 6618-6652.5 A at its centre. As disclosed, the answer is 0.6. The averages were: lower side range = 14.4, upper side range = 13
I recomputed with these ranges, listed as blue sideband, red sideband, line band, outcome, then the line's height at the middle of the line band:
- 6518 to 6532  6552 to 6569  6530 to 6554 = -0.1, 14.1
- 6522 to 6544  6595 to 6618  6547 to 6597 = 1.5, 14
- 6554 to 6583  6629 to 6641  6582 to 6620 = -1.3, 13.2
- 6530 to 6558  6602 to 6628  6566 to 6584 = 0.5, 13.8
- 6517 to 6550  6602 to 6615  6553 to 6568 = 0.7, 14.2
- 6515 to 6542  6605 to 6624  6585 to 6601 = 0.4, 13.9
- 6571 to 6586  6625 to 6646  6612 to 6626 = -0.4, 13.1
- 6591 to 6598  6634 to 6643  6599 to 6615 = -0.4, 13.4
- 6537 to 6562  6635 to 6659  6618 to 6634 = -0.3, 13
